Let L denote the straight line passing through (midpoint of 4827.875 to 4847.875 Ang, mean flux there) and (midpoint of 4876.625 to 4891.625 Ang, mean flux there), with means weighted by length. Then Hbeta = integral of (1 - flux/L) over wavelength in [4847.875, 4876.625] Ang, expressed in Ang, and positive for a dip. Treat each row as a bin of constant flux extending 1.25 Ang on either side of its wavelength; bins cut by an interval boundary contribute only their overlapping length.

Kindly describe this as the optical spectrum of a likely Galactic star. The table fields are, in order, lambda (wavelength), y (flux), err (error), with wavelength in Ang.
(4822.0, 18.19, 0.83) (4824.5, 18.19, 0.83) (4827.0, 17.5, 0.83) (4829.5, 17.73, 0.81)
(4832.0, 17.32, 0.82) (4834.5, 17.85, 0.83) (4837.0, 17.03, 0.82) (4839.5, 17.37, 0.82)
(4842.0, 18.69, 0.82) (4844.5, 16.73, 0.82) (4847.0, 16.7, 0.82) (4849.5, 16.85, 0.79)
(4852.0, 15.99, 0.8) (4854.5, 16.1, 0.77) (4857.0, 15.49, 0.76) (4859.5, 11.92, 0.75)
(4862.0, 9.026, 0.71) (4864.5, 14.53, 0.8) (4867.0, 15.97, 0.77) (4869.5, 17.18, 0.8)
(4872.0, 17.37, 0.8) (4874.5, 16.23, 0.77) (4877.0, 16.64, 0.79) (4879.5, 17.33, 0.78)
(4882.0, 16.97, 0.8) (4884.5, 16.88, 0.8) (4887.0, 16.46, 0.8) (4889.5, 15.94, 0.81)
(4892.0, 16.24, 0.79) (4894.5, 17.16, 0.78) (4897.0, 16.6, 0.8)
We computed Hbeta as 3.07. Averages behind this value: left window 17.4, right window 16.7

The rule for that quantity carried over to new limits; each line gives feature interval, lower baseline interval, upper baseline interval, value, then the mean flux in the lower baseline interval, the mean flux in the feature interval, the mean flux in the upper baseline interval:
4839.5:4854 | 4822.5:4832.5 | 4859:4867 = -2.0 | 17.8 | 17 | 12.5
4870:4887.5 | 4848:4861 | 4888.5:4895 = -1.0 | 15.2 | 16.9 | 16.4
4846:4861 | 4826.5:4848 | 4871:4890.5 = 1.6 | 17.4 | 15.4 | 16.7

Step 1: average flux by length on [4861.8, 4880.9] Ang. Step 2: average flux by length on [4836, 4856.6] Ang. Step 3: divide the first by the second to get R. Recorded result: 0.9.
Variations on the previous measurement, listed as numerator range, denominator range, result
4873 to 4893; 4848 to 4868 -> 1.15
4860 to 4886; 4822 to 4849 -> 0.90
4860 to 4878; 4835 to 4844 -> 0.86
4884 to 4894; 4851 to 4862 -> 1.16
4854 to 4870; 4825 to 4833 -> 0.80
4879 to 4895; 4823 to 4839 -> 0.95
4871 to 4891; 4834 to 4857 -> 0.99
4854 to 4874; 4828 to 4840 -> 0.84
